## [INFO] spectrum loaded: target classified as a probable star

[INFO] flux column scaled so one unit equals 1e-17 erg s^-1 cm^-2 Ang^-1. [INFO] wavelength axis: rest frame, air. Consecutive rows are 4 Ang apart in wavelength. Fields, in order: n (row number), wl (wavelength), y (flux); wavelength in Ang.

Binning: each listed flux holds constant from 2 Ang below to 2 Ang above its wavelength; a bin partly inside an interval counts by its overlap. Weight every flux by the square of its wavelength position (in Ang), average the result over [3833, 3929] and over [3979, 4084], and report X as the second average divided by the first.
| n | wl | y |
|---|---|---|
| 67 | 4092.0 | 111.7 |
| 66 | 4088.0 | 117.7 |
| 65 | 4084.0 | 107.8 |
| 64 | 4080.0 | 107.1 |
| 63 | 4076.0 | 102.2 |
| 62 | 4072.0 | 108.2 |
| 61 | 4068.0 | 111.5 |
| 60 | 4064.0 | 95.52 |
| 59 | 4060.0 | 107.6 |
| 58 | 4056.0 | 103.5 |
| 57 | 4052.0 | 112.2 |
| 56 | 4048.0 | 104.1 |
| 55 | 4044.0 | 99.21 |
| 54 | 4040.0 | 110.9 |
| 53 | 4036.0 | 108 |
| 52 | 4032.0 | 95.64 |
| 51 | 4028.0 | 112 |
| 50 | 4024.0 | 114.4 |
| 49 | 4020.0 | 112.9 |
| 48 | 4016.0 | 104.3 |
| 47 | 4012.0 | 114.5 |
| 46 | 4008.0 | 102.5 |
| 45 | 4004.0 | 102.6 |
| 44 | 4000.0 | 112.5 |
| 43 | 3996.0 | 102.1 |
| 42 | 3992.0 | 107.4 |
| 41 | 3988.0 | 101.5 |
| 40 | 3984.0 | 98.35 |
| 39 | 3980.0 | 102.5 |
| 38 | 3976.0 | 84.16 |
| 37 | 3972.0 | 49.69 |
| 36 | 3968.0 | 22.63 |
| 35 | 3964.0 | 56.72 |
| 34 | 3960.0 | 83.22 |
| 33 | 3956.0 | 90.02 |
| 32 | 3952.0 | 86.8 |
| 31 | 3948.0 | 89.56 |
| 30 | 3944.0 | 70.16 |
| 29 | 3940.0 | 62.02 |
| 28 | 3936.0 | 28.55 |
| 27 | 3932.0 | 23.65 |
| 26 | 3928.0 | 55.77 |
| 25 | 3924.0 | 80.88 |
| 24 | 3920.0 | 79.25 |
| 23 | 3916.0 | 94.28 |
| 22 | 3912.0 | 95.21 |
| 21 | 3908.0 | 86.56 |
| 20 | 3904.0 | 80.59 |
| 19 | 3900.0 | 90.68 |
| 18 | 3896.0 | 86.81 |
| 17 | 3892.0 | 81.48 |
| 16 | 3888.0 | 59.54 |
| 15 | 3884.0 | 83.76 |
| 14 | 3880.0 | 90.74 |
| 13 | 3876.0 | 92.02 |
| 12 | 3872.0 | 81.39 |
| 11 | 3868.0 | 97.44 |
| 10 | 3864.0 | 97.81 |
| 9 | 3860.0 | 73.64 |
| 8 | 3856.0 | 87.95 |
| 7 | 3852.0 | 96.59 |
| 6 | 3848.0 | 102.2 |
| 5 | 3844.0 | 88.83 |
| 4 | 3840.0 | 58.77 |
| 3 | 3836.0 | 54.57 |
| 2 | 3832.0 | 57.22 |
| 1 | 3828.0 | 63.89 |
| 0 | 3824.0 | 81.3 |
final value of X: 1.4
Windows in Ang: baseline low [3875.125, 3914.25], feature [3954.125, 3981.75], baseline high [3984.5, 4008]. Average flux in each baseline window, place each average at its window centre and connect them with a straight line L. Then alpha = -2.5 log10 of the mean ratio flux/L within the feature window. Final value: 0.385 mag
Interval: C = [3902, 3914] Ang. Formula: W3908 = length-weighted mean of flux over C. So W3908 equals 87.5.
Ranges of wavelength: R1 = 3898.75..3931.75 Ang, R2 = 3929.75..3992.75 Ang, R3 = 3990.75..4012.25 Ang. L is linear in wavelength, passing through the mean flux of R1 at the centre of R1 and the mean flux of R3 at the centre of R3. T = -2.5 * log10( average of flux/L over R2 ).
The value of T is 0.305 mag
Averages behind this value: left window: 79.6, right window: 106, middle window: 71.5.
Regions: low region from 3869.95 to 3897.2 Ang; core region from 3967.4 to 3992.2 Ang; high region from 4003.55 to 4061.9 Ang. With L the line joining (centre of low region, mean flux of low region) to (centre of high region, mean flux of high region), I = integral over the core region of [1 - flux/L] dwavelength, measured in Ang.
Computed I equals 4.1 Ang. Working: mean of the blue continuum 82.1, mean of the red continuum 107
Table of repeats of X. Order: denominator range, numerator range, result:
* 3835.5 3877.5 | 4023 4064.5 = 1.36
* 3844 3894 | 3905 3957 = 0.86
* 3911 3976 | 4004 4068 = 1.67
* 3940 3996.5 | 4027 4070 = 1.36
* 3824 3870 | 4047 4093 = 1.50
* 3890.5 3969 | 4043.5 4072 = 1.54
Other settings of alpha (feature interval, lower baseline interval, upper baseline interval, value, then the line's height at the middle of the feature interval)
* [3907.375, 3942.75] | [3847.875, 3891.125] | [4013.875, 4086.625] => 0.36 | 92.9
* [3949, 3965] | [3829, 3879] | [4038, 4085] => 0.16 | 93.9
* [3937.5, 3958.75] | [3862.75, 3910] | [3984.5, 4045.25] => 0.21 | 95.7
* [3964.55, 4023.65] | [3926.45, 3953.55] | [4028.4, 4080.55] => -0.15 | 80.9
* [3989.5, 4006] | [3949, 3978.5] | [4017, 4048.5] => -0.21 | 87.8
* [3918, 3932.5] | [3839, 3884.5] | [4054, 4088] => 0.42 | 93.8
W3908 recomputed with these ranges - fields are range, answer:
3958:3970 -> 54.2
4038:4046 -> 105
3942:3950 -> 79.9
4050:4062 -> 108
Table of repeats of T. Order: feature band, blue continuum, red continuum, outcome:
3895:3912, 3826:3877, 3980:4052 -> 0.02 mag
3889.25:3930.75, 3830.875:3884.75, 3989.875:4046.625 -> 0.12 mag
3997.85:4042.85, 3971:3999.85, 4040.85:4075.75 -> -0.08 mag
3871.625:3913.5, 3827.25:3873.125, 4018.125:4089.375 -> 0.02 mag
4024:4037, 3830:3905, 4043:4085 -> -0.05 mag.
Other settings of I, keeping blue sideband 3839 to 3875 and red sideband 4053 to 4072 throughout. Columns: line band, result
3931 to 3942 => 6.43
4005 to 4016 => -0.68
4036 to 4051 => -0.28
